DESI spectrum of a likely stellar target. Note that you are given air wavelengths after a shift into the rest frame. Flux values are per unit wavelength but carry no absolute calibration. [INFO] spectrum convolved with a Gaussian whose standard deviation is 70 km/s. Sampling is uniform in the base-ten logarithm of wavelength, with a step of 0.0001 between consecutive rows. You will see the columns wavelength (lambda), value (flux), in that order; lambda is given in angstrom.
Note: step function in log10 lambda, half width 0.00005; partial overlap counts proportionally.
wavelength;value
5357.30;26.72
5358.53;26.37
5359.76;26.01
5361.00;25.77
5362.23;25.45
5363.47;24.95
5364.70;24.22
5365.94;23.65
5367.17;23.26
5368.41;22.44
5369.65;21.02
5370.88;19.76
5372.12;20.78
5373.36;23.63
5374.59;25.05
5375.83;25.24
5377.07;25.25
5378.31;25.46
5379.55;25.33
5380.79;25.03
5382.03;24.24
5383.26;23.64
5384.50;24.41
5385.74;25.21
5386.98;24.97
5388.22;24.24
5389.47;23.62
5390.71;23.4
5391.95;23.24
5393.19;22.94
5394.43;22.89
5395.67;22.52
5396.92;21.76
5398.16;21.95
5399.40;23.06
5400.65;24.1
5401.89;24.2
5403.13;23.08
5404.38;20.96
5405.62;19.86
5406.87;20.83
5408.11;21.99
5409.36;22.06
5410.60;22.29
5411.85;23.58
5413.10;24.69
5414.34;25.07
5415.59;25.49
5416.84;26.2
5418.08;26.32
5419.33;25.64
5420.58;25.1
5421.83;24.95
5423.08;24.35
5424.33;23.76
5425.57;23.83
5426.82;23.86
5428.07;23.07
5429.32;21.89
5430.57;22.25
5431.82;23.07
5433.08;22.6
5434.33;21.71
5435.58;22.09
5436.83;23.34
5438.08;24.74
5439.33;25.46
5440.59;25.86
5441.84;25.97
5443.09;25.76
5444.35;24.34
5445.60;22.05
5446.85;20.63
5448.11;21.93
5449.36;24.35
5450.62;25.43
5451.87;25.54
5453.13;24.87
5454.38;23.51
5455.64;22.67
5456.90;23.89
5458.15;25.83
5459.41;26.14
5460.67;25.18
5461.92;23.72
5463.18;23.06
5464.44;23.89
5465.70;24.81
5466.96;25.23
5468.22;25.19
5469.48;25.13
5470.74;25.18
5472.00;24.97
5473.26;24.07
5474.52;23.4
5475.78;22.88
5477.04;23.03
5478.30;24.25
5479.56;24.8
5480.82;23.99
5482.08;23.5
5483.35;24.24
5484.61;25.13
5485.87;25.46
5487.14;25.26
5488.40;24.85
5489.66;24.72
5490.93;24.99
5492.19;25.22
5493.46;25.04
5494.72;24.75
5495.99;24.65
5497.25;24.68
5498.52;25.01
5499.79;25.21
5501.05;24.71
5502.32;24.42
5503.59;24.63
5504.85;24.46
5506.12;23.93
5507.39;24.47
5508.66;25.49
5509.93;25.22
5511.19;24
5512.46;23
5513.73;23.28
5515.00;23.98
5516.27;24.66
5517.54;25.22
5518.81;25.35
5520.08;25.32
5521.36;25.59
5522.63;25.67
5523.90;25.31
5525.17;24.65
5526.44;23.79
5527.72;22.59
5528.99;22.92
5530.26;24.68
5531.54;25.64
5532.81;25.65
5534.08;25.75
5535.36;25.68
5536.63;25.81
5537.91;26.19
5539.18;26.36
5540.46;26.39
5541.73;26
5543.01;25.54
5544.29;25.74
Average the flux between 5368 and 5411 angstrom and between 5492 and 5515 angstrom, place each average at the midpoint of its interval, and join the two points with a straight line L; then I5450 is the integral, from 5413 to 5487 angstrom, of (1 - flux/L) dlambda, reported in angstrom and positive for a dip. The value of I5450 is -1.05 angstrom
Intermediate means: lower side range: 23.2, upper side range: 24.5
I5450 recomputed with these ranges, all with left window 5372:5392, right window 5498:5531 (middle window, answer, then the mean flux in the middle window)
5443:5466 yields 0.4 angstrom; 24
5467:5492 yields 0.0 angstrom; 24.5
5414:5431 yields 0.0 angstrom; 24.4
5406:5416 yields 0.5 angstrom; 23.1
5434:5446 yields 0.1 angstrom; 24.2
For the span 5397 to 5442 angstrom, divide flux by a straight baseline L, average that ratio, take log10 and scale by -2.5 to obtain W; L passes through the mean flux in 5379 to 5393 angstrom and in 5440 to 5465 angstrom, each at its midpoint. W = 0.03 mag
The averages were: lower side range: 24.3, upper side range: 24.2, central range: 23.5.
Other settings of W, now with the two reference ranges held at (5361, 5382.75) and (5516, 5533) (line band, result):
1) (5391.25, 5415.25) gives 0.062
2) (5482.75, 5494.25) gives -0.020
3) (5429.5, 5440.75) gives 0.044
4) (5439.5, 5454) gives 0.002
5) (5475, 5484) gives 0.031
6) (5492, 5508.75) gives -0.004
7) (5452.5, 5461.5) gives -0.009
